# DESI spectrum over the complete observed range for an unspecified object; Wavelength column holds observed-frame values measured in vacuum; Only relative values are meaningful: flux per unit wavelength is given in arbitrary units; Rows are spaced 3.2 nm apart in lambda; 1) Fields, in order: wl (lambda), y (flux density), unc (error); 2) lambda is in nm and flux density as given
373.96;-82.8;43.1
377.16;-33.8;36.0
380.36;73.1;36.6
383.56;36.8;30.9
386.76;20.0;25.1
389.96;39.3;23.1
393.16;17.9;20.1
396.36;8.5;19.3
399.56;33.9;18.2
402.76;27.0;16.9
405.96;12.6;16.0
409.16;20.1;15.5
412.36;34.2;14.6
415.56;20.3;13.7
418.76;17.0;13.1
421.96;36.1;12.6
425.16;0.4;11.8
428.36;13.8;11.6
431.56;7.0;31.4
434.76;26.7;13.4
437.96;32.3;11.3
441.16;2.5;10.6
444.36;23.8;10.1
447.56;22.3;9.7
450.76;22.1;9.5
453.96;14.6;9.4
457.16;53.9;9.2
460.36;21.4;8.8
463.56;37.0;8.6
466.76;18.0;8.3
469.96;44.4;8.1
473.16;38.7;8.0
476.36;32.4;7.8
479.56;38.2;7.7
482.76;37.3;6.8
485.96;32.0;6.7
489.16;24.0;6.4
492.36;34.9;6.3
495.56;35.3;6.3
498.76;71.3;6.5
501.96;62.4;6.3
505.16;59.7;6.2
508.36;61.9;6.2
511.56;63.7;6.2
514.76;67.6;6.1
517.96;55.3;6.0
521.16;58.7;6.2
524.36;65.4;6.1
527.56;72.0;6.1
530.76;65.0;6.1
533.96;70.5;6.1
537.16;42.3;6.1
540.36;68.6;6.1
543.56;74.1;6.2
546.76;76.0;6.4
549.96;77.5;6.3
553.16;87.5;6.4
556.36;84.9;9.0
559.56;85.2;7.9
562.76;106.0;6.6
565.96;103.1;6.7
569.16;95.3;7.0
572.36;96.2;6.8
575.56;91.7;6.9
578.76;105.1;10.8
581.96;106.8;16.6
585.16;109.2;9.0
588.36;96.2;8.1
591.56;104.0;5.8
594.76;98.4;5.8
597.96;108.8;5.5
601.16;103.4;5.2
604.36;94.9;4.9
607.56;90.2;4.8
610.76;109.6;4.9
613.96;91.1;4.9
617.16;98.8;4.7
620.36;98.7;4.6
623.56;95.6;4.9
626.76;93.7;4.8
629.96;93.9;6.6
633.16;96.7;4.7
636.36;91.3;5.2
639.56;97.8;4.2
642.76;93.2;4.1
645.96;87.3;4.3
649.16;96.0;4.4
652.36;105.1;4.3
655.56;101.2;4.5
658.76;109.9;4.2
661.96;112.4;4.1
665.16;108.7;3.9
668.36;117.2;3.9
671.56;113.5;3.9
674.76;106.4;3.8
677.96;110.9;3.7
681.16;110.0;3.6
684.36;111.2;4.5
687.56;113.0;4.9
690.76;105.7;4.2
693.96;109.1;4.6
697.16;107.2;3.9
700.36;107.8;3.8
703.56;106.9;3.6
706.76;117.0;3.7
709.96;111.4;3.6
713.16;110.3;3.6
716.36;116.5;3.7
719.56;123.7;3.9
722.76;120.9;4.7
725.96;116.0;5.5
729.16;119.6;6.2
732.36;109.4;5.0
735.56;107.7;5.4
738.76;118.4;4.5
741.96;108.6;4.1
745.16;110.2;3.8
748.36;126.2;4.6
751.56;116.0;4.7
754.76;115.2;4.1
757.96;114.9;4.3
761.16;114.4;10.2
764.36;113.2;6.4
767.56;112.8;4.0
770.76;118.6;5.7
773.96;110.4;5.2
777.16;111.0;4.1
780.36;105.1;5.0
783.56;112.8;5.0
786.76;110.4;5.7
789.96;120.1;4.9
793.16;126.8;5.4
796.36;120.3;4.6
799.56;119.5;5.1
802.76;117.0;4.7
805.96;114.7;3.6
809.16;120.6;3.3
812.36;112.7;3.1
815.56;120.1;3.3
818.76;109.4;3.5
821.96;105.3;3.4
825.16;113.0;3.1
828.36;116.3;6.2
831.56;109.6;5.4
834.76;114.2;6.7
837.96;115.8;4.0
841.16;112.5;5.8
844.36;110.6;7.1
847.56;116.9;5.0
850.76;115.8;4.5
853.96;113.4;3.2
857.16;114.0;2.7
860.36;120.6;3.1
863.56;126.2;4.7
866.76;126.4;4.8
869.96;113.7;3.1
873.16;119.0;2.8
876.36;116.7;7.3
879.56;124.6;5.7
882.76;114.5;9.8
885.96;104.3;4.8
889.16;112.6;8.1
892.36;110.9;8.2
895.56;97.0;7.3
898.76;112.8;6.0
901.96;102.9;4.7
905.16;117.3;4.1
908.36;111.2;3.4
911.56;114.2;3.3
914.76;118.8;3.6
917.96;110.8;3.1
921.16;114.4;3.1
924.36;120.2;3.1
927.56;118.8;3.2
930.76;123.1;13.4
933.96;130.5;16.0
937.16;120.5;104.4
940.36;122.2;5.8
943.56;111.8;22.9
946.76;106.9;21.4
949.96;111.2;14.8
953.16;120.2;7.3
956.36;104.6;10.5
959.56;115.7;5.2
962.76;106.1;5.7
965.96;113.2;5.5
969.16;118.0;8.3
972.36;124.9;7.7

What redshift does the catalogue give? 0.25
